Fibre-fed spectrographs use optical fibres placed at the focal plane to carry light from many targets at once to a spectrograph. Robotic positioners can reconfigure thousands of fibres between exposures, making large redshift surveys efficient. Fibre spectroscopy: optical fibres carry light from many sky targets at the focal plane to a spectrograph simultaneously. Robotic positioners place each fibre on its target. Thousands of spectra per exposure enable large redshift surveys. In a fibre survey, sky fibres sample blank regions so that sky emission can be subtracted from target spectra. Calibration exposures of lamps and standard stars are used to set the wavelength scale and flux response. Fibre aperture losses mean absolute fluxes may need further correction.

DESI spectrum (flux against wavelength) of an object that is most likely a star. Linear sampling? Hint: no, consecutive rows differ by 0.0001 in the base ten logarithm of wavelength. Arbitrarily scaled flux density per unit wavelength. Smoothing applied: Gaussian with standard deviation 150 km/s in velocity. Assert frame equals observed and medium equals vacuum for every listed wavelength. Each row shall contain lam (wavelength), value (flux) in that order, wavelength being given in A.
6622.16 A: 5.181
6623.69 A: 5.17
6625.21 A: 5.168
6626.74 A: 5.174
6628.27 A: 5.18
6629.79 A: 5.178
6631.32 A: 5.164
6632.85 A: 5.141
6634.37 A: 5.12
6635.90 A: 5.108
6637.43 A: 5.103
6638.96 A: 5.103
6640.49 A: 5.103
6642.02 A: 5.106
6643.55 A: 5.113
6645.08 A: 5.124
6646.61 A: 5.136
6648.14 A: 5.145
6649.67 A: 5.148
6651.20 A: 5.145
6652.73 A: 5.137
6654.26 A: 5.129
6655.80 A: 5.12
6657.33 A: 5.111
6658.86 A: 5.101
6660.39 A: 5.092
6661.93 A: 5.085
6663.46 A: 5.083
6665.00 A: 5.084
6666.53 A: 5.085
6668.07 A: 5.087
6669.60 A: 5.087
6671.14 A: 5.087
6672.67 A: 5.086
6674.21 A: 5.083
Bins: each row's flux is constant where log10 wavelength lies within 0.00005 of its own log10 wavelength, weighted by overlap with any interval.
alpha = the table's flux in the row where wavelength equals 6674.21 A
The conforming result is 5.083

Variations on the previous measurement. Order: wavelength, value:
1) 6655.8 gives 5.12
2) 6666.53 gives 5.085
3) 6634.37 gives 5.12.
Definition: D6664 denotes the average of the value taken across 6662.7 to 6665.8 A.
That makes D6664 5.08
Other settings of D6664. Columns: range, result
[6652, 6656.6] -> 5.13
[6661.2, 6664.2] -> 5.09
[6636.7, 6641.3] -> 5.1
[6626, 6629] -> 5.17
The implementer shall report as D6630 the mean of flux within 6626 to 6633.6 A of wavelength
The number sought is 5.16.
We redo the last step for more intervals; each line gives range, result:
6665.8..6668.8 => 5.08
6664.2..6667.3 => 5.08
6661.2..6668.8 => 5.08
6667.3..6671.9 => 5.09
